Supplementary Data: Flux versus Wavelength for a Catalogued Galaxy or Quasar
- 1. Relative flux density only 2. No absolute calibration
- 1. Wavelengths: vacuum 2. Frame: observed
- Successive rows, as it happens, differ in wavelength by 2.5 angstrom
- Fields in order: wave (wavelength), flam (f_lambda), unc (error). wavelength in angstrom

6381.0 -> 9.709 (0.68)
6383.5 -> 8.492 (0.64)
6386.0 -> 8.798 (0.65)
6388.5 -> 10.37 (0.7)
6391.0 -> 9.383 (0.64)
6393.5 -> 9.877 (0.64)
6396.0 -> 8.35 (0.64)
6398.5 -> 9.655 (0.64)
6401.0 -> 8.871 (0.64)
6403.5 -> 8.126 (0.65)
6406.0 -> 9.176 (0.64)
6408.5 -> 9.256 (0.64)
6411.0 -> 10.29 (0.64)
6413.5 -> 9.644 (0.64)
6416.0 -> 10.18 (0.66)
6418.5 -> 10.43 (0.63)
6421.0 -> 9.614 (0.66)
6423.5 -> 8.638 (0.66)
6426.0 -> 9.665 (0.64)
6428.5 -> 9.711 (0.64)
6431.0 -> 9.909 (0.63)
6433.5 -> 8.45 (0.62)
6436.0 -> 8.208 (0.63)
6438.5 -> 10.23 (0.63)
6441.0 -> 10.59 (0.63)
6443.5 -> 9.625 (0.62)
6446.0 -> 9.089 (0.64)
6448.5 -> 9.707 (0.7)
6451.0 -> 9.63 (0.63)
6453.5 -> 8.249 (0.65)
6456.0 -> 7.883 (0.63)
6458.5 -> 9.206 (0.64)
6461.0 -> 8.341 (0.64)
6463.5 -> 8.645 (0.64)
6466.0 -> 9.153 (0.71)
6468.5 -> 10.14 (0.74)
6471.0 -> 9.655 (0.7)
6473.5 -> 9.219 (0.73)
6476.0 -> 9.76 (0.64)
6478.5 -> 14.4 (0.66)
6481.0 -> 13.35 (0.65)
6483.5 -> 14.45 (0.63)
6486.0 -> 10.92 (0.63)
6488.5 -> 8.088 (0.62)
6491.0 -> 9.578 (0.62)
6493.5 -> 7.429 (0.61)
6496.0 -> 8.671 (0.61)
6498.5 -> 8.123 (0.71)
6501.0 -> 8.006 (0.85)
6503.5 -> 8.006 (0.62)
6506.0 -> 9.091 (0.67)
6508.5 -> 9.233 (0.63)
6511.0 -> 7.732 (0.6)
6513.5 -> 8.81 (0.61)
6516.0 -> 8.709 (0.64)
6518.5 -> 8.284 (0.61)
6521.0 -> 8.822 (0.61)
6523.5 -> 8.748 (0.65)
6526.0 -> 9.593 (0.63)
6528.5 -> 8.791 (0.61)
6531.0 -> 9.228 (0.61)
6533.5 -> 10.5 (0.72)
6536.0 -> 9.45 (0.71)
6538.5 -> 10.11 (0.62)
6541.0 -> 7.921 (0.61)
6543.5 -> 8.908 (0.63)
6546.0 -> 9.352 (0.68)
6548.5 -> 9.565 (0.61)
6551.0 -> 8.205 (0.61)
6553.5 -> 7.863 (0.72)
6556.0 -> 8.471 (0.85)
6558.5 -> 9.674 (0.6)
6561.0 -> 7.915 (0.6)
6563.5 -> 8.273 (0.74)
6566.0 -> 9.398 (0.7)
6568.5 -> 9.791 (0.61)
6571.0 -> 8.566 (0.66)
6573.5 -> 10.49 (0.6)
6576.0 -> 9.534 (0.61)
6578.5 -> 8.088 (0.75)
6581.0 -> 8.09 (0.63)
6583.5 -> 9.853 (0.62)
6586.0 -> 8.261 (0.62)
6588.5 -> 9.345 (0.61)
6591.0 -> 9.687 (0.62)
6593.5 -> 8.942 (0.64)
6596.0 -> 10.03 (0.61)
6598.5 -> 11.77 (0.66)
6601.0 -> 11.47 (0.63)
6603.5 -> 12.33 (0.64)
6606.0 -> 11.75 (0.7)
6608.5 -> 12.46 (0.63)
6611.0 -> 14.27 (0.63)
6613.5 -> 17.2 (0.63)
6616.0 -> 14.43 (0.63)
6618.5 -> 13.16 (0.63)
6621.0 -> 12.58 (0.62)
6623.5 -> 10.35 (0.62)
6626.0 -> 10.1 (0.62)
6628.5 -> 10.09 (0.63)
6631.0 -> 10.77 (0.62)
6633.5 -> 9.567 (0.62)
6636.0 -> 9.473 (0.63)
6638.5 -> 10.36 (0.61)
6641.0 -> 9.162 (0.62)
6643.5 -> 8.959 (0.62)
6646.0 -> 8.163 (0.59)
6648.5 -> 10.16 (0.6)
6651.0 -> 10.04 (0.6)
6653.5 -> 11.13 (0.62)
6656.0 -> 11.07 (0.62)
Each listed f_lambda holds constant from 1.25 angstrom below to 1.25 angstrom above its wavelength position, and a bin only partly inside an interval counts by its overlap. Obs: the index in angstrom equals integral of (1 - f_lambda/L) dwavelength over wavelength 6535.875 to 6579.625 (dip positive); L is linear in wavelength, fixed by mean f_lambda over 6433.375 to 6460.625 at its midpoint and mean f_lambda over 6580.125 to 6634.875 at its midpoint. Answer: 6.69 angstrom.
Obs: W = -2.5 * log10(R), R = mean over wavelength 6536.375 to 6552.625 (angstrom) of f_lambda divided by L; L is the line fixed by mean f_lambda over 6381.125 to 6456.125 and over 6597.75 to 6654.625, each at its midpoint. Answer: 0.17 mag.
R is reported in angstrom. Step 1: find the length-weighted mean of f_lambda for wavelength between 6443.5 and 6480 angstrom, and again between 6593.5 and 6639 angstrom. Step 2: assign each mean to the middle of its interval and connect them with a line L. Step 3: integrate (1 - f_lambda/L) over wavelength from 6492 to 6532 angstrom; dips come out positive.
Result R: 6.5 angstrom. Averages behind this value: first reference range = 9.54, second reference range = 11.7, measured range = 8.58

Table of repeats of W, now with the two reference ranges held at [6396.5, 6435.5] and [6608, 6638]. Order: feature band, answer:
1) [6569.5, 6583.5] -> 0.251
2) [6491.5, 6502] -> 0.263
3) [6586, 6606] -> 0.119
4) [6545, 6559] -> 0.251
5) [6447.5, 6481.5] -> 0.031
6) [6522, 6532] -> 0.187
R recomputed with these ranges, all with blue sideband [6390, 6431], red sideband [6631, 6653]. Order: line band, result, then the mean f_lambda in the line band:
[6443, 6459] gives 0.8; 9.02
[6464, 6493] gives -3.5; 10.6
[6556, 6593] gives 2.0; 9.05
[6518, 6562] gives 2.6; 8.98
